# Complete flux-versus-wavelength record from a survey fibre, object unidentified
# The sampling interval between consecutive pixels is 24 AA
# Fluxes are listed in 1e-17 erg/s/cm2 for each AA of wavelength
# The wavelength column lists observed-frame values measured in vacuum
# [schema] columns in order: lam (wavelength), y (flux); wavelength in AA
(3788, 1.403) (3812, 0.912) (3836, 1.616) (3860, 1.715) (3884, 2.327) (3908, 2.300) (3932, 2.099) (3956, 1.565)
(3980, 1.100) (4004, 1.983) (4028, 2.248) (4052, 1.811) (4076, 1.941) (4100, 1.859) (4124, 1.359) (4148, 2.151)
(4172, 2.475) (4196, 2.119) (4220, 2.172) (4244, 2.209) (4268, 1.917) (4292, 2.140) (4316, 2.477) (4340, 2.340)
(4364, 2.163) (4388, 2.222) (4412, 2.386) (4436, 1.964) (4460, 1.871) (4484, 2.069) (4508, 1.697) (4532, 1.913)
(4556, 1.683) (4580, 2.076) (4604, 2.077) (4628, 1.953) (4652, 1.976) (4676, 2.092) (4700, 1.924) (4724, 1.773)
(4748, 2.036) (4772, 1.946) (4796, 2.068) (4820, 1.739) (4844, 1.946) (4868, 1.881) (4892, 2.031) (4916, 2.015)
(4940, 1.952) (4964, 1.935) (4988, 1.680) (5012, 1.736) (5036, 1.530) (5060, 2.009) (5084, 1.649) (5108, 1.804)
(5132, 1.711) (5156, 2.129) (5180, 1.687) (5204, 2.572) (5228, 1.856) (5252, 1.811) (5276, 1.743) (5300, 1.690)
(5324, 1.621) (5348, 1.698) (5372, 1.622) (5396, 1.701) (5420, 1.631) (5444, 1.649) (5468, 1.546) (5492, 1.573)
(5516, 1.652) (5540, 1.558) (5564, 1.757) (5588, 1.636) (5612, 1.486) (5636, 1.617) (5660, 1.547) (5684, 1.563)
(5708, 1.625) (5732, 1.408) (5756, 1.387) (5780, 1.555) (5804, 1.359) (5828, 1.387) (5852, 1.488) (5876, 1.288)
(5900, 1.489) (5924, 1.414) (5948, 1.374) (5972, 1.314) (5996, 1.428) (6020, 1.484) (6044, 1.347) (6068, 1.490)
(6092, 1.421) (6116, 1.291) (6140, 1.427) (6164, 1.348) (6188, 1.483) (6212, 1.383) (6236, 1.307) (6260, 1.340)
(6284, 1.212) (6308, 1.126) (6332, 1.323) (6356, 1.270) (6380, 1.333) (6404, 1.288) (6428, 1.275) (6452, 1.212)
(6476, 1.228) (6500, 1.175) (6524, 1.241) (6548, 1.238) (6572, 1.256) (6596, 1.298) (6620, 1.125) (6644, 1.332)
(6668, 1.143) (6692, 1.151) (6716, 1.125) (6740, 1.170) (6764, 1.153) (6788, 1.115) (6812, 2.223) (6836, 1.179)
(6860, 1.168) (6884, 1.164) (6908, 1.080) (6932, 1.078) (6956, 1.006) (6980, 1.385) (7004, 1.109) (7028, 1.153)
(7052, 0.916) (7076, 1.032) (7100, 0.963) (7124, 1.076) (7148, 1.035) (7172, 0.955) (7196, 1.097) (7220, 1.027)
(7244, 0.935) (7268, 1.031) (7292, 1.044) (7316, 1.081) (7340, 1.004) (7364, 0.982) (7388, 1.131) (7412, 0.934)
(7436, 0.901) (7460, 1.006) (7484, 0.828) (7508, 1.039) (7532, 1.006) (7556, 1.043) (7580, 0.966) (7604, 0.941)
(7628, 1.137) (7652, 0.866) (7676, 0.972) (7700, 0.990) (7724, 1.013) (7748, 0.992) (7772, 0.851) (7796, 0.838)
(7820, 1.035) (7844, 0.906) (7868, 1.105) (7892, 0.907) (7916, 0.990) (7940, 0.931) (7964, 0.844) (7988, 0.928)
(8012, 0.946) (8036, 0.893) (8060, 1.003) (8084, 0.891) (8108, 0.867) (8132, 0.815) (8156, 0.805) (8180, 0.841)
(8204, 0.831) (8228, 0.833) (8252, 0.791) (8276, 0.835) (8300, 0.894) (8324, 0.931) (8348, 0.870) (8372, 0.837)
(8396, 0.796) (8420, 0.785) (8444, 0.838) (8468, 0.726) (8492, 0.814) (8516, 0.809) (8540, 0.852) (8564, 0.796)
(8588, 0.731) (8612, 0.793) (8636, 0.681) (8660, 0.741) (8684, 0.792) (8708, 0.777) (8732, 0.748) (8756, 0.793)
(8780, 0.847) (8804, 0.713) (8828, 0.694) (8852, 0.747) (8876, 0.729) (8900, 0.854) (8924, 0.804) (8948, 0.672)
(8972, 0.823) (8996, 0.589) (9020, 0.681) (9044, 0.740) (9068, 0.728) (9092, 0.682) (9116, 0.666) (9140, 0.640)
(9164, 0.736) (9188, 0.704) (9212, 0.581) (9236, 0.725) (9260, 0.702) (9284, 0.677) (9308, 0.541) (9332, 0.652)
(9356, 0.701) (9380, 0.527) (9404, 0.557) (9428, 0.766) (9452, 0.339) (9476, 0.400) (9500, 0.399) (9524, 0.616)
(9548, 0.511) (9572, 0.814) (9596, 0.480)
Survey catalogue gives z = 0.04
